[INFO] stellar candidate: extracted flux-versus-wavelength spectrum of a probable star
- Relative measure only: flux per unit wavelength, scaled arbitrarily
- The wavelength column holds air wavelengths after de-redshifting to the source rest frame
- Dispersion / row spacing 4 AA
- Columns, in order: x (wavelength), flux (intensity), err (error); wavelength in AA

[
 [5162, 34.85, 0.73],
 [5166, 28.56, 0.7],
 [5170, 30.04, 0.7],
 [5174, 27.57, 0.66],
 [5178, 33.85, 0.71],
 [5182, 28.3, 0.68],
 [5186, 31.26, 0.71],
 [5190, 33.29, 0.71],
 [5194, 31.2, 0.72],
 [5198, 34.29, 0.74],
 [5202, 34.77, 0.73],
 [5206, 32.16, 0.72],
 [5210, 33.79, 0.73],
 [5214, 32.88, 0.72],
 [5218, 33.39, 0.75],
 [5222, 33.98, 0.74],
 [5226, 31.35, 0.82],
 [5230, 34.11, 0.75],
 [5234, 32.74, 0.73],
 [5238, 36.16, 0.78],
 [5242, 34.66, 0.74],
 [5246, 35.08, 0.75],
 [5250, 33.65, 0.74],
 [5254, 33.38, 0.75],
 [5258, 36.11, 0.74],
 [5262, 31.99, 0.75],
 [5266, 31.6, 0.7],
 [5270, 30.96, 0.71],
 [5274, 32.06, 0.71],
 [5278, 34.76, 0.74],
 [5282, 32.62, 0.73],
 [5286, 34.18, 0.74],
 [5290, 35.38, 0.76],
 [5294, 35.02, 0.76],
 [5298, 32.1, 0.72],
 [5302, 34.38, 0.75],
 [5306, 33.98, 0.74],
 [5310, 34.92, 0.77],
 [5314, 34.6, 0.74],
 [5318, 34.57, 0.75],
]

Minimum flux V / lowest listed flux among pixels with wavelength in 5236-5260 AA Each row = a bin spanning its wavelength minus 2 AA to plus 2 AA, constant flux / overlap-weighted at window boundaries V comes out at 33.38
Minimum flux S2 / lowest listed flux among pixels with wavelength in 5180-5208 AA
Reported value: 28.3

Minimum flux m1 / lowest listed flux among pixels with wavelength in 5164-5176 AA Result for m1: 27.57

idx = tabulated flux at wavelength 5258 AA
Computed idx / 36.11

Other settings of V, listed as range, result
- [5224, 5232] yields 31.35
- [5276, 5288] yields 32.62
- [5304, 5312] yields 33.98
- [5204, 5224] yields 32.16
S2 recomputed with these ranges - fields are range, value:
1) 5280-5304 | 32.1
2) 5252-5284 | 30.96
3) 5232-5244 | 32.74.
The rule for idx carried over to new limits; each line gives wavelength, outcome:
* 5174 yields 27.57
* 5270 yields 30.96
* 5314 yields 34.6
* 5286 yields 34.18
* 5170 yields 30.04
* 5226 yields 31.35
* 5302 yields 34.38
